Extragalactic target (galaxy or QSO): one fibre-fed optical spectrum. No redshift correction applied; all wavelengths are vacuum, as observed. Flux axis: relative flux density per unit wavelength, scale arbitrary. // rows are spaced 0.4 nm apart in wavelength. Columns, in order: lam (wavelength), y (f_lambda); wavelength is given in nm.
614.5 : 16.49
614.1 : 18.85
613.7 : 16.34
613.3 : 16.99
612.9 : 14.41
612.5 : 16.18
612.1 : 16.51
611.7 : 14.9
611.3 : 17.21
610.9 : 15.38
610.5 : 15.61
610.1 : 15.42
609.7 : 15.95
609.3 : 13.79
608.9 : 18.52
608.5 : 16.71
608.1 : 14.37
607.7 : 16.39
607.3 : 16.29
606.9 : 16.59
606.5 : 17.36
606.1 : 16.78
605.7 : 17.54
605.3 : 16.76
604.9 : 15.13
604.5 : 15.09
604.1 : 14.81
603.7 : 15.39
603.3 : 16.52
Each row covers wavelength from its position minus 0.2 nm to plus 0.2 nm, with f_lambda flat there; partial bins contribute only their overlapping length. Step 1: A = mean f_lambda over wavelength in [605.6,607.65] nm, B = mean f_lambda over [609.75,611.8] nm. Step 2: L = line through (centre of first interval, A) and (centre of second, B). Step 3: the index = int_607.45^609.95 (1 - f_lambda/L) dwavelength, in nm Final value 0.05 nm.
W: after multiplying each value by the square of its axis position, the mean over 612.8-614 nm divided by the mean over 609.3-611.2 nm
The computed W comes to 1.1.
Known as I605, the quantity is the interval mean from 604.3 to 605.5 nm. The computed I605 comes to 15.7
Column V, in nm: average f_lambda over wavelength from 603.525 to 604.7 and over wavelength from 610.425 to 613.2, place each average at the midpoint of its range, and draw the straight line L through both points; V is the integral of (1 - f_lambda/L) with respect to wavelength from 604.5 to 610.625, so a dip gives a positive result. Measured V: -0.31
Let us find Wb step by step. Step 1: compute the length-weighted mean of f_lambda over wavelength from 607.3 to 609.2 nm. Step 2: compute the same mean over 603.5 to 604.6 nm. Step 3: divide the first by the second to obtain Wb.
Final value 1.1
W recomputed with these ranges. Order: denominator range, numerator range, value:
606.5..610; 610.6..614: 1.01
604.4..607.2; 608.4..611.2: 0.98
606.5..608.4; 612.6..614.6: 1.05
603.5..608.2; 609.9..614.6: 1.03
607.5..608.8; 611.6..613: 0.99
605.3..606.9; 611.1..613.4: 0.95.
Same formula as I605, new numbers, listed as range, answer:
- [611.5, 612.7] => 15.9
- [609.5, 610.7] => 15.7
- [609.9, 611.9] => 15.7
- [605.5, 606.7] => 17.2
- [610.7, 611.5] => 16.3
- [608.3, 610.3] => 16.1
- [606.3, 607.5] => 16.7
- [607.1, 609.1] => 16.5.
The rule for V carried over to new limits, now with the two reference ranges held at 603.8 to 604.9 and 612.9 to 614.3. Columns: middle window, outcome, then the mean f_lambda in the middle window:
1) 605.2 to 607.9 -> -0.23 nm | 16.8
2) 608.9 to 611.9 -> 0.11 nm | 15.7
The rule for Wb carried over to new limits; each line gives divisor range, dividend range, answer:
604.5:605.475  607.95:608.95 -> 1.04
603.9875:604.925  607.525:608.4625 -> 1.04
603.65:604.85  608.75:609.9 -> 1.06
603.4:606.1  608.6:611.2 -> 1.00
